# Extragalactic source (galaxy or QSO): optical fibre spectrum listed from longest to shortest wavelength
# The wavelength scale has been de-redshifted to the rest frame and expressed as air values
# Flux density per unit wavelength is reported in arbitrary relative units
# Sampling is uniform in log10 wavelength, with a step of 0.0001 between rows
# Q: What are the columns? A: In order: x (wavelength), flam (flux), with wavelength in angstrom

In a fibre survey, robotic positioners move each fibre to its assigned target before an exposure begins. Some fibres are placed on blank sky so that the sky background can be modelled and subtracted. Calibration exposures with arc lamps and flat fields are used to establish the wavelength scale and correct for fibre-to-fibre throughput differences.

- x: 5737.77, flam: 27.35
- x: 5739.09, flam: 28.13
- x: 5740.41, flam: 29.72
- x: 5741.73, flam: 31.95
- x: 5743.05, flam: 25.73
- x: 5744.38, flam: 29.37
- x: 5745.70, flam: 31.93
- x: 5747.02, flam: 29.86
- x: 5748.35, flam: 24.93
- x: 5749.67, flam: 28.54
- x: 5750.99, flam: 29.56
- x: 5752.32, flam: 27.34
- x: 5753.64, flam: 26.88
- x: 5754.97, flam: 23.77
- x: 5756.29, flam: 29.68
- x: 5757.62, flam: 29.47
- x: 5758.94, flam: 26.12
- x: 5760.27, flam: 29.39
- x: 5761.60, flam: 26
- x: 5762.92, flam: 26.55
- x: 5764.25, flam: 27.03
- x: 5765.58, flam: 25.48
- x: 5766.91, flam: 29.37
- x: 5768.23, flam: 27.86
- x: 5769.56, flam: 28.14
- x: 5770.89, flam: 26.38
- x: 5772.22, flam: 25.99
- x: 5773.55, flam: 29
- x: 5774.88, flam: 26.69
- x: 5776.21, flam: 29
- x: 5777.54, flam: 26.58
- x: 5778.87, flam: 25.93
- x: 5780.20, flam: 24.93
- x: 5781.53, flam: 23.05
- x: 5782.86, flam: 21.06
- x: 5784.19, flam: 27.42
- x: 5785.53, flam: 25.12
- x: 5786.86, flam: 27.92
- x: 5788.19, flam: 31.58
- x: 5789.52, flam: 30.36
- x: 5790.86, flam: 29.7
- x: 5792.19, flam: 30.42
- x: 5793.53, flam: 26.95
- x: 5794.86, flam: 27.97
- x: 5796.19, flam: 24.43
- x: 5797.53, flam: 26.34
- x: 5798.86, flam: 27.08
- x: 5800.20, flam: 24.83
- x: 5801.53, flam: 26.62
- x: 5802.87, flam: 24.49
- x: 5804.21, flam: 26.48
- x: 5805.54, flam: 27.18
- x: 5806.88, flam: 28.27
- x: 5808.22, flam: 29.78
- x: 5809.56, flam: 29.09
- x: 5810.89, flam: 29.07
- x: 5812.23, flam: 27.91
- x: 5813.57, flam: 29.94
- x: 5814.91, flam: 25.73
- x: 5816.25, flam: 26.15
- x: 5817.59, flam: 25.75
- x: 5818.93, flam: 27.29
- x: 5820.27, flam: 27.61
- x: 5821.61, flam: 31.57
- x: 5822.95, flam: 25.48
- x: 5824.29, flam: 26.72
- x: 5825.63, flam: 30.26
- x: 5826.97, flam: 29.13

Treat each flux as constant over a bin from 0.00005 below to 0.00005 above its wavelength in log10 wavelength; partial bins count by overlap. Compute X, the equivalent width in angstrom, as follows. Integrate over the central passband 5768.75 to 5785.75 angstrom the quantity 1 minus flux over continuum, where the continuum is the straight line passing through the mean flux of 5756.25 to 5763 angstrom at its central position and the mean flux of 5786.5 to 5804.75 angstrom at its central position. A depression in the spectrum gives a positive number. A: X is 0.94 angstrom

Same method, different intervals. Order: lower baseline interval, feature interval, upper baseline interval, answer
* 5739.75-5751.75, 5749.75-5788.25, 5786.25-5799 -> 2.33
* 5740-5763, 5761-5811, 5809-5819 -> 1.40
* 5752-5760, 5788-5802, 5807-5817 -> 0.10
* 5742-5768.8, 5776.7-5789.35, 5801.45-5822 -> 0.71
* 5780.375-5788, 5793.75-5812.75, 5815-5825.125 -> -0.56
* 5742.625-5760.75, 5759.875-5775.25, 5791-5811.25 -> 0.28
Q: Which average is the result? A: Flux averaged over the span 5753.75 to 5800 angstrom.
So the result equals 27.1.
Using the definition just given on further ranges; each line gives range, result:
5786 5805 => 27.5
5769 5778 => 27.4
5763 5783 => 26.6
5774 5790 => 26.6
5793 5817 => 27.1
